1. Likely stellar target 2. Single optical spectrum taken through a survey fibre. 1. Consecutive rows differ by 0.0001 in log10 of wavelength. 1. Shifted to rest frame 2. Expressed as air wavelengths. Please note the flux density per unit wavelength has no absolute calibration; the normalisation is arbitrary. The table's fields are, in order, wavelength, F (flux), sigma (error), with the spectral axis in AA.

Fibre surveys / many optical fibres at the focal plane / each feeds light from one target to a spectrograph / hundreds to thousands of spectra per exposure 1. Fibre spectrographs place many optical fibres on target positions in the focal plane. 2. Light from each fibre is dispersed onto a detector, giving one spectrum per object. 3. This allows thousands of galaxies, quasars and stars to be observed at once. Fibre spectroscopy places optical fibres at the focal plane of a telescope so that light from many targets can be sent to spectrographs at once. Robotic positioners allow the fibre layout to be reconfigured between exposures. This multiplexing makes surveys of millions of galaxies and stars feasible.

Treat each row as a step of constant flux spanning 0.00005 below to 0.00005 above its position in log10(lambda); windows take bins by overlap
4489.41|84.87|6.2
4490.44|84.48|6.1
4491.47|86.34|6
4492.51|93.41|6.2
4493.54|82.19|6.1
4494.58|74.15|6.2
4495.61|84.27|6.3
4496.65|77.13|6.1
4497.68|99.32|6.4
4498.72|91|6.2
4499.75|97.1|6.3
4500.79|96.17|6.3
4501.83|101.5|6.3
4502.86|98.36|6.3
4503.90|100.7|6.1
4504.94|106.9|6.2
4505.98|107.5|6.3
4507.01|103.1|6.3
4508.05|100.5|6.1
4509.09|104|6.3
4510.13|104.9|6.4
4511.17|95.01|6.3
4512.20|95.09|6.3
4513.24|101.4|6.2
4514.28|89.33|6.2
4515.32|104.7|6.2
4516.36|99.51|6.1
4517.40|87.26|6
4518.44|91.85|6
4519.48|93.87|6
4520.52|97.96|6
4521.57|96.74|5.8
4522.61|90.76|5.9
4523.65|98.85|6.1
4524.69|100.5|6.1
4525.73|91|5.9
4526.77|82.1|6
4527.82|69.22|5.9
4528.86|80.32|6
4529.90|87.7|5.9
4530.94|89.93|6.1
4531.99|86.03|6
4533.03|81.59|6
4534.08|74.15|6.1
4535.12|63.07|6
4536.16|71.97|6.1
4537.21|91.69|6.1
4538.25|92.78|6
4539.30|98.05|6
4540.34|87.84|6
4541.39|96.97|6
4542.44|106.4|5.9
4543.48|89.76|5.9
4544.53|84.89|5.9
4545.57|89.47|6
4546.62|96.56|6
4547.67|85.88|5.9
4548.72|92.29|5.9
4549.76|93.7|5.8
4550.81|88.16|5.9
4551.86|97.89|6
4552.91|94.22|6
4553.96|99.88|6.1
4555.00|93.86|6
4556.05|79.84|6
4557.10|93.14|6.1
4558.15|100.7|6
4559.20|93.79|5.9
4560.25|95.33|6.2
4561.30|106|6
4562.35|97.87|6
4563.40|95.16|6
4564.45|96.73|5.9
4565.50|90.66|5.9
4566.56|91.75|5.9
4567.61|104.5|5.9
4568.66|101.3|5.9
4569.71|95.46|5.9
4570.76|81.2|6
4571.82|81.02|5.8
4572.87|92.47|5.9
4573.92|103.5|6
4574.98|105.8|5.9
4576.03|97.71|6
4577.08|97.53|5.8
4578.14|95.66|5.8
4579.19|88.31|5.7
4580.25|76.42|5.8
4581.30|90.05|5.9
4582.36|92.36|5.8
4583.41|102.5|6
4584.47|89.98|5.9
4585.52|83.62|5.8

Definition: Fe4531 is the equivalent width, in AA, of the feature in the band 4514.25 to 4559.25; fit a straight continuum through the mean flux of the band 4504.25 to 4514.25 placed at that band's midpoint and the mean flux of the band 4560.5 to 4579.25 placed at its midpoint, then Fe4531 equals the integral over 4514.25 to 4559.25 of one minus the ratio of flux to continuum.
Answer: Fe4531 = 3.9 AA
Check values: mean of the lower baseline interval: 101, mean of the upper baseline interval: 95.9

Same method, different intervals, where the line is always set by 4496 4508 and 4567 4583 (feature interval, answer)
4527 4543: 1.8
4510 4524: 0.2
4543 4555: 0.4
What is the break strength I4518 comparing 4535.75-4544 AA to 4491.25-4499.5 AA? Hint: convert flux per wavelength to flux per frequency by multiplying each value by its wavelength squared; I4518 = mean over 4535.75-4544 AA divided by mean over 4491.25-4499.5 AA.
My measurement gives 1.09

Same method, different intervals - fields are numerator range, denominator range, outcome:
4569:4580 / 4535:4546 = 1.06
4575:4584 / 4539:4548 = 1.02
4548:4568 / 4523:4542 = 1.12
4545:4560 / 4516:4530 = 1.04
